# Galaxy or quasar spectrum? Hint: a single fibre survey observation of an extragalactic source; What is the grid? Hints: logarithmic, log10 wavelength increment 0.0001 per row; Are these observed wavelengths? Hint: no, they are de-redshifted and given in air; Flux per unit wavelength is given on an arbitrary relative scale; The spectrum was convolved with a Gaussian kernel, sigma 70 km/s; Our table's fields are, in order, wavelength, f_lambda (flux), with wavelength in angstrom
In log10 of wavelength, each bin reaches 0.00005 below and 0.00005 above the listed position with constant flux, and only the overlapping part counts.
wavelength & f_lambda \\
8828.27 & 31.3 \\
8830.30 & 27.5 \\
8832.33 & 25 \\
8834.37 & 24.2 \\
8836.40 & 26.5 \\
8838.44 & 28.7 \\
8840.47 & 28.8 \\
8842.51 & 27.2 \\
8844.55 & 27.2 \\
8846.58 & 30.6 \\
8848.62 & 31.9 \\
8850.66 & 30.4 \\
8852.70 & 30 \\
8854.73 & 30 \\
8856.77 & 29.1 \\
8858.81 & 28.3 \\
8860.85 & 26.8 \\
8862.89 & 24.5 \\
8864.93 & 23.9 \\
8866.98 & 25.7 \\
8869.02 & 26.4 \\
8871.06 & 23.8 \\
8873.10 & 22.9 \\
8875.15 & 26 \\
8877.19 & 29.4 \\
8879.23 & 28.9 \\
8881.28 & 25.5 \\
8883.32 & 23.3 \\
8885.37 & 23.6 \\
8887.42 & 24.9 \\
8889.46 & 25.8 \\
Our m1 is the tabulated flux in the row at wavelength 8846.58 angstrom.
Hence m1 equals 30.6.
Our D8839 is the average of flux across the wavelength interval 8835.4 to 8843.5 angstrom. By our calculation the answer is 27.8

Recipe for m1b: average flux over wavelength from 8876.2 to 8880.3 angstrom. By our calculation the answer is 29.1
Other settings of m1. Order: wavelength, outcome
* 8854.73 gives 30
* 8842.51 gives 27.2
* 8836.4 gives 26.5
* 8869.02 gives 26.4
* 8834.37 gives 24.2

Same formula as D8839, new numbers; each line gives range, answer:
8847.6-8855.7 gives 30.6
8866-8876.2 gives 25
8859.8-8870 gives 25.5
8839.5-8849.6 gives 29.1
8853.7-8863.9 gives 27.8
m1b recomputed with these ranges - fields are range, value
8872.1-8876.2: 24.5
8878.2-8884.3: 25.9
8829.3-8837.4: 25.8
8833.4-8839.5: 26.5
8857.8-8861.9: 27.5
